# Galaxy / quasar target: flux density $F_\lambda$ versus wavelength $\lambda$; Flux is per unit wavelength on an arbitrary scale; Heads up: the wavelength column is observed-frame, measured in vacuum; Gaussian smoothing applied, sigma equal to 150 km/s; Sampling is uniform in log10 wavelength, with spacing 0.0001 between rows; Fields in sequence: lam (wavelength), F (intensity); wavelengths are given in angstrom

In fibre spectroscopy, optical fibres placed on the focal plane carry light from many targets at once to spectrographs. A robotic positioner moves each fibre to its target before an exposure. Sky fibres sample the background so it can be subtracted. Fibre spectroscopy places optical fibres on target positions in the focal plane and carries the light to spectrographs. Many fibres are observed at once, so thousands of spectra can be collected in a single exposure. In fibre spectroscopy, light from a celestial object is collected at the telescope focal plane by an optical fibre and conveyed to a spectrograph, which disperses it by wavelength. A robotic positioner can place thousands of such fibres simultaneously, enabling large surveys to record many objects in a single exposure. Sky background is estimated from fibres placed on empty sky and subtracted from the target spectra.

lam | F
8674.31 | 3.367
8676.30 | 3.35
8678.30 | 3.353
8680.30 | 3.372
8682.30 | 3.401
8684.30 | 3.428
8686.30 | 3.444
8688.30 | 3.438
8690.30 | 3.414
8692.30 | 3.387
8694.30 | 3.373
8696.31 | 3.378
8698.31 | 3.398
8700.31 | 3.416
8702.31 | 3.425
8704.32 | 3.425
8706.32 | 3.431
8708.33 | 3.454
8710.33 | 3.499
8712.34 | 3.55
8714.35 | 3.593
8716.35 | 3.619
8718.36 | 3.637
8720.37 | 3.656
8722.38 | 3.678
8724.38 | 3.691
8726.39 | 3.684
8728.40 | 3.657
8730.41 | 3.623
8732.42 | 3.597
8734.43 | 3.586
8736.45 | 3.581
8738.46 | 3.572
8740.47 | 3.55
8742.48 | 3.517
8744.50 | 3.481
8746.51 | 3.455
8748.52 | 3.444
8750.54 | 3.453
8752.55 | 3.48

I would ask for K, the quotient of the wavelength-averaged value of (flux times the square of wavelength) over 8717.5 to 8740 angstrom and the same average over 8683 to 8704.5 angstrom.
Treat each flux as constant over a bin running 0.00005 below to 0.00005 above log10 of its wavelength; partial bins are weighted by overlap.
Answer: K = 1.1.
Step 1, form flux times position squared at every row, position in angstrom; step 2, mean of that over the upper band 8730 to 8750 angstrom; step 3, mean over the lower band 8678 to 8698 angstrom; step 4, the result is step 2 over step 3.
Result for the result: 1.05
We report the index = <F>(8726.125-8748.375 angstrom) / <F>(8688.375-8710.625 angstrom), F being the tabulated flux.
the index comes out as 1.04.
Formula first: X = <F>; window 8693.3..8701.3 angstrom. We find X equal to 3.39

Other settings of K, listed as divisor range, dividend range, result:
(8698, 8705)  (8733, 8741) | 1.05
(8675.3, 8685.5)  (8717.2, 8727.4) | 1.09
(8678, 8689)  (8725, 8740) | 1.07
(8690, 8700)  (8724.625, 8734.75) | 1.08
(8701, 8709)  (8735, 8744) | 1.04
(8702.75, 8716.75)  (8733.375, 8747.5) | 1.02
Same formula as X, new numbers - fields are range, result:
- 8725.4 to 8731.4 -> 3.65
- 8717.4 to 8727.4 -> 3.67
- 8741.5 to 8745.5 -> 3.49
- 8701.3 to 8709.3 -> 3.43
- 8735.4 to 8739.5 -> 3.57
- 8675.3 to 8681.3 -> 3.36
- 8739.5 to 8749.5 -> 3.49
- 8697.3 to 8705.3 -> 3.42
